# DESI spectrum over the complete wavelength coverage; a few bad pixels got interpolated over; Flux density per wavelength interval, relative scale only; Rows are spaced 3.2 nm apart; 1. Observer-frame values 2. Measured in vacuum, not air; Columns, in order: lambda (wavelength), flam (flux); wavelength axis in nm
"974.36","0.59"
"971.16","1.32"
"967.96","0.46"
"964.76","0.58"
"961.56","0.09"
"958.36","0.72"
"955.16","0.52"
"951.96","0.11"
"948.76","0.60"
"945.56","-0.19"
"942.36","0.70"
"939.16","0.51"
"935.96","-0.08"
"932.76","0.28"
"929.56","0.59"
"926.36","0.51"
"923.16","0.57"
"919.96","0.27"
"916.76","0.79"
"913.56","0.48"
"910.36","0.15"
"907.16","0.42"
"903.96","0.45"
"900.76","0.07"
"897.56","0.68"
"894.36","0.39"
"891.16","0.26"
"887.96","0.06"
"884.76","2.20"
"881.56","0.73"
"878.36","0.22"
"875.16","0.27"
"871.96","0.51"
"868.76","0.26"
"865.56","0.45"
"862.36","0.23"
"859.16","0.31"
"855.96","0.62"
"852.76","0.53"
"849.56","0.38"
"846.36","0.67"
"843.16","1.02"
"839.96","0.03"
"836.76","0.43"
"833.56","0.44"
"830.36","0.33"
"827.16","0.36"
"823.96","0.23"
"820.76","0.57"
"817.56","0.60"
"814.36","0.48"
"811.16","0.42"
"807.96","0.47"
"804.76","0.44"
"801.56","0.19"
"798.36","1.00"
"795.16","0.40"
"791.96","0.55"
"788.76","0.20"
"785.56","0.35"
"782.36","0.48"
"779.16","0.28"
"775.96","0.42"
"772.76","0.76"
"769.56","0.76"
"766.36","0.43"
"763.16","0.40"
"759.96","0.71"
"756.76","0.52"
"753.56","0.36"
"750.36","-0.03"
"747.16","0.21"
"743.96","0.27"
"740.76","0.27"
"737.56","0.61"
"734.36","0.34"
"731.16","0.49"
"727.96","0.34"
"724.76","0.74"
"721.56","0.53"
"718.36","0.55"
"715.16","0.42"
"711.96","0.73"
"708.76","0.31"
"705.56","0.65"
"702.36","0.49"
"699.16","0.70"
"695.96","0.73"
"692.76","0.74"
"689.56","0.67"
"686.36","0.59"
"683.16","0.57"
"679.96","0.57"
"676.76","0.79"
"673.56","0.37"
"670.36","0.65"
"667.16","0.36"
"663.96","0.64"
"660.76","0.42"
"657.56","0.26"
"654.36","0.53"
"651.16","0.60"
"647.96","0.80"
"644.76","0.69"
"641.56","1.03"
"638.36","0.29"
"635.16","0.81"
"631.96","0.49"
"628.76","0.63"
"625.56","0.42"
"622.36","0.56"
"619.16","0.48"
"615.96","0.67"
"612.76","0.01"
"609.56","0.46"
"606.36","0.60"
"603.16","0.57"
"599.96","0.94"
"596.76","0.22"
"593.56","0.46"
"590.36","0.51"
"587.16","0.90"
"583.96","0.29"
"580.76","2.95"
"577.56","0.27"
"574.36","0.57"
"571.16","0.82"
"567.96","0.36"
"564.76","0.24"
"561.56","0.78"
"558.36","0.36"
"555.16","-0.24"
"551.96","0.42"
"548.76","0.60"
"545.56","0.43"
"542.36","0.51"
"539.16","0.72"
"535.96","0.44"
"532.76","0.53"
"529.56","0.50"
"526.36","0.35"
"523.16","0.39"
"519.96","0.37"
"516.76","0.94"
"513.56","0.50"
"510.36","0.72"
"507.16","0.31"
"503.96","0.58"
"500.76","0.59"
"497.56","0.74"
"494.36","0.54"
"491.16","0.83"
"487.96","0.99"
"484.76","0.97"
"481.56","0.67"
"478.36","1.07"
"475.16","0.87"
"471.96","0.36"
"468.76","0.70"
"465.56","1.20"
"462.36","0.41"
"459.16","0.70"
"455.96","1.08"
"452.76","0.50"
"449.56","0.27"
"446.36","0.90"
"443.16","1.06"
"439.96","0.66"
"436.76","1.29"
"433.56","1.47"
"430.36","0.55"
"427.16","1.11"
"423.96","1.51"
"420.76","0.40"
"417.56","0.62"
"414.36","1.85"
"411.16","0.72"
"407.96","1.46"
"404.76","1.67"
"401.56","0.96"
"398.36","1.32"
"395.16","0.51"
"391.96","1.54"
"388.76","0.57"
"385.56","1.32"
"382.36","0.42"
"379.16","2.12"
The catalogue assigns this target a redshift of 1.370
